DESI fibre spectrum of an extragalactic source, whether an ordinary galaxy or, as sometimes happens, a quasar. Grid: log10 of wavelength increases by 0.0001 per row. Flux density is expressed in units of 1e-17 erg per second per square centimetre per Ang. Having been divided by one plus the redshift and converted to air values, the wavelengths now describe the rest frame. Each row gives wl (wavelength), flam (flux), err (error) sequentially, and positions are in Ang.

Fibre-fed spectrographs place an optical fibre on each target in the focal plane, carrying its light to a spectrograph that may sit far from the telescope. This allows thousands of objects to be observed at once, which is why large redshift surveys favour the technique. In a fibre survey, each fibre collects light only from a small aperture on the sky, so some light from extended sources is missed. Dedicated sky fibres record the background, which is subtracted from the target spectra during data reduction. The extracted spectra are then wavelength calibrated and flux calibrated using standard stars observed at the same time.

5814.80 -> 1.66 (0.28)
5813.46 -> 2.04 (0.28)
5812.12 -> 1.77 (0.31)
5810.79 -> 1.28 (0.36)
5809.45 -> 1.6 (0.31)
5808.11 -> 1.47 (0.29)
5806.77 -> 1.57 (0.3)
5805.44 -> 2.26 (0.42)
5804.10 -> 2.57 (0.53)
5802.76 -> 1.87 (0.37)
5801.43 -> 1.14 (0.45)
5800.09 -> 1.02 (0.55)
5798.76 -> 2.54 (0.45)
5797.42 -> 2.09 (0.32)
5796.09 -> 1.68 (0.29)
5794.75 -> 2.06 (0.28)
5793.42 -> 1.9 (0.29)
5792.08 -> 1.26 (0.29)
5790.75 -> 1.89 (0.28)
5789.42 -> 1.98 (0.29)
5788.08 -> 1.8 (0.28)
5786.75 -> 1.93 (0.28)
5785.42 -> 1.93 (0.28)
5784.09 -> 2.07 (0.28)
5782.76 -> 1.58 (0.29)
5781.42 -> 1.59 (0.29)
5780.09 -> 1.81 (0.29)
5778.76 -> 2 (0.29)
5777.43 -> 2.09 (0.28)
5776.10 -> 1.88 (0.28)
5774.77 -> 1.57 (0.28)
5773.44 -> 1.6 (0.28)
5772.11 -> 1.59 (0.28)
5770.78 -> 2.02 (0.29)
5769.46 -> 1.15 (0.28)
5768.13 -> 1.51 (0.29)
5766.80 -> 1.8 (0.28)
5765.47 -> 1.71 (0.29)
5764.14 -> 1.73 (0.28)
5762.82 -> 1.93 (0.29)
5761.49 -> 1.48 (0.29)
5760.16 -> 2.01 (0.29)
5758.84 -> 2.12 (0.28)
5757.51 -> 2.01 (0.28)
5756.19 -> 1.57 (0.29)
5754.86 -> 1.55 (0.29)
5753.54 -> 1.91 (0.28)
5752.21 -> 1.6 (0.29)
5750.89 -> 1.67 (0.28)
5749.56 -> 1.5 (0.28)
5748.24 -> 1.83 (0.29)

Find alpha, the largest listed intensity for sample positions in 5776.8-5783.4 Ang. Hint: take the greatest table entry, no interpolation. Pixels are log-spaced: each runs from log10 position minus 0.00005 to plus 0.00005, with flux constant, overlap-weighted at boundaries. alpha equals 2.09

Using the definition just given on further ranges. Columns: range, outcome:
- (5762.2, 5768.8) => 1.93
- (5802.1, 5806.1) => 2.57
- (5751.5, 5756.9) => 1.91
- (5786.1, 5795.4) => 2.06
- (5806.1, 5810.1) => 1.6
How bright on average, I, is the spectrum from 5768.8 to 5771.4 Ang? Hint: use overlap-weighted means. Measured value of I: 1.58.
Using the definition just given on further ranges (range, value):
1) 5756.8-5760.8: 2.04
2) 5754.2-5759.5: 1.81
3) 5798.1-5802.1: 1.57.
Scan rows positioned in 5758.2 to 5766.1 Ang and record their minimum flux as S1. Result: 1.48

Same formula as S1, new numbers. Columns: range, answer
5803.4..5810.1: 1.47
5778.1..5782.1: 1.59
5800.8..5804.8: 1.14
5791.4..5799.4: 1.26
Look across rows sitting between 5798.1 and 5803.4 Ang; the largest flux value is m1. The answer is 2.54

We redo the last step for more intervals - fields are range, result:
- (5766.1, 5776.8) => 2.02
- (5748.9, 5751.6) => 1.67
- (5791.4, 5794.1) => 1.9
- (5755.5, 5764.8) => 2.12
